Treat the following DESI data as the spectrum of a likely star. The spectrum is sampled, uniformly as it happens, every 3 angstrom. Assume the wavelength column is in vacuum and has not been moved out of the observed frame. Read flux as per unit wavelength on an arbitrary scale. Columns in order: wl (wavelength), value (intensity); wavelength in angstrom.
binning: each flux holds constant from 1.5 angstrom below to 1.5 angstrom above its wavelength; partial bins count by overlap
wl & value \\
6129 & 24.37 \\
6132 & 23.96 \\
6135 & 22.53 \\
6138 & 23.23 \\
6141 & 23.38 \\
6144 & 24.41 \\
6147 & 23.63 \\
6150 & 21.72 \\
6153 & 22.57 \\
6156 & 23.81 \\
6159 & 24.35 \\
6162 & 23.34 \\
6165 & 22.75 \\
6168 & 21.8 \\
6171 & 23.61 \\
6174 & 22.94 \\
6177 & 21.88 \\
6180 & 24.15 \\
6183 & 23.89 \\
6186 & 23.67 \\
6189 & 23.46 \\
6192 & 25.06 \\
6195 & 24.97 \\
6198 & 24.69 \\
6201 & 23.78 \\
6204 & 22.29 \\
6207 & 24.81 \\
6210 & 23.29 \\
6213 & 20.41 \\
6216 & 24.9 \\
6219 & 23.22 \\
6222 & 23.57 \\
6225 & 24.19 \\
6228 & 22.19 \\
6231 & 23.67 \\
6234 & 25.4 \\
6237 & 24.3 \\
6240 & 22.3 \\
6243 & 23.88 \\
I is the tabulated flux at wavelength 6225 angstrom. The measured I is 24.19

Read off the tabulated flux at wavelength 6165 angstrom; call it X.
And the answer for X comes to 22.75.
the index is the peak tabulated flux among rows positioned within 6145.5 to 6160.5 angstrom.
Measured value 24.35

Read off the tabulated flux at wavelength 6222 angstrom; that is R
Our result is 23.57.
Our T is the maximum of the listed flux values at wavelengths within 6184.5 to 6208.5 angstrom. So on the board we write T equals 25.06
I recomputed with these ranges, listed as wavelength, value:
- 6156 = 23.81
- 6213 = 20.41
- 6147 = 23.63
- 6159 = 24.35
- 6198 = 24.69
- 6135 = 22.53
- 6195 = 24.97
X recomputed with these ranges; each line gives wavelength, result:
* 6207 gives 24.81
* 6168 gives 21.8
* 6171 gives 23.61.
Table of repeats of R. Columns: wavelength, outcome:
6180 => 24.15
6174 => 22.94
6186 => 23.67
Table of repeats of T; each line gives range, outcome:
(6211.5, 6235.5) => 25.4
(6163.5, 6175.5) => 23.61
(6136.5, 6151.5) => 24.41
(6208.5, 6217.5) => 24.9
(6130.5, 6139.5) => 23.96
